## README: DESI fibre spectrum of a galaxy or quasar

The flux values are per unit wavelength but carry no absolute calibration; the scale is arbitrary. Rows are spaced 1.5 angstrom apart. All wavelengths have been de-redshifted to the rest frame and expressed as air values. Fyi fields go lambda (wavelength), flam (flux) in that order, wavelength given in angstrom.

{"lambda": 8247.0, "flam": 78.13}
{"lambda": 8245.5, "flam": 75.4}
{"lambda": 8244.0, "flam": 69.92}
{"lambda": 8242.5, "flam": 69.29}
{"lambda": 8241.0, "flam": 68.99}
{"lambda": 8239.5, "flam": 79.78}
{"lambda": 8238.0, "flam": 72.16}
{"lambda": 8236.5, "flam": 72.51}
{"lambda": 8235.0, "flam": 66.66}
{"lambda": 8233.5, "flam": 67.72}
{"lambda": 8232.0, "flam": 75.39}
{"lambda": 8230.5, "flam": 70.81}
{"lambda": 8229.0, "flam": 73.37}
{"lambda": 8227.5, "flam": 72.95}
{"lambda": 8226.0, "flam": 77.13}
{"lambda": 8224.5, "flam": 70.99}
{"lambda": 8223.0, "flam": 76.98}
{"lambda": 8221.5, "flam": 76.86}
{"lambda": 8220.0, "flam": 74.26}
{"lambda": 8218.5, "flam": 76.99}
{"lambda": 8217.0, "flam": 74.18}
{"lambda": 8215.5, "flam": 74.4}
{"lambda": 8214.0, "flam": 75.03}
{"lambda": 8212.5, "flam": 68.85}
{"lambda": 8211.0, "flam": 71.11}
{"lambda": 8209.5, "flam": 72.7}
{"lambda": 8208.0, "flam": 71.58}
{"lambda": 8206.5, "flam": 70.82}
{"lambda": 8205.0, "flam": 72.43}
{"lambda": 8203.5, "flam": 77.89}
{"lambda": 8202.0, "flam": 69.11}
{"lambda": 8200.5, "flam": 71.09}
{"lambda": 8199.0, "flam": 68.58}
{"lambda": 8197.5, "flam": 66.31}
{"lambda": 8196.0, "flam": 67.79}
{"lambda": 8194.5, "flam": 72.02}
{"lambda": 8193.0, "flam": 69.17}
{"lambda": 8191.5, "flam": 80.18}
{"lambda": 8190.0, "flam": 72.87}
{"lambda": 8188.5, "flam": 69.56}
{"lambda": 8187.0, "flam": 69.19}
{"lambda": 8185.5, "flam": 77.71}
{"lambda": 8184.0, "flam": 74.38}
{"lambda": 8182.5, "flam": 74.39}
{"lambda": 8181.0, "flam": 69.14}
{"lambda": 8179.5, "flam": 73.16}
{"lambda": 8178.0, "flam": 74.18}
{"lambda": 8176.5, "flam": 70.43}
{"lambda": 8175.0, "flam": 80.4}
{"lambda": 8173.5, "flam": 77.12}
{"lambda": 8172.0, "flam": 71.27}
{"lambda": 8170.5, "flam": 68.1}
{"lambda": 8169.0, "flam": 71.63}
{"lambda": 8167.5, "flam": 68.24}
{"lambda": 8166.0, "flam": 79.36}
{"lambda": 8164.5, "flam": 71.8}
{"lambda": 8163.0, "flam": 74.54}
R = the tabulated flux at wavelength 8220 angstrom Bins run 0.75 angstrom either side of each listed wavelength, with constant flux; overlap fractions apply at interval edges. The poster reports 74.26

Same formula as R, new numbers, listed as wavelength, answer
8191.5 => 80.18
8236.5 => 72.51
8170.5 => 68.1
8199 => 68.58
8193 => 69.17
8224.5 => 70.99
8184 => 74.38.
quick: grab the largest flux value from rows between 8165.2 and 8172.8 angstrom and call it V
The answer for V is 79.36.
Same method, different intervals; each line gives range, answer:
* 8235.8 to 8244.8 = 79.78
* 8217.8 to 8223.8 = 76.99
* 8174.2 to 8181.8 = 80.4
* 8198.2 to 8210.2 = 77.89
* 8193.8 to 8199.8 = 72.02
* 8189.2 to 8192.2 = 80.18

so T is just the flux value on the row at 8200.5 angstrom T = 71.09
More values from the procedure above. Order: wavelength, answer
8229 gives 73.37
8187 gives 69.19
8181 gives 69.14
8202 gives 69.11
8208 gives 71.58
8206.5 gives 70.82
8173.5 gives 77.12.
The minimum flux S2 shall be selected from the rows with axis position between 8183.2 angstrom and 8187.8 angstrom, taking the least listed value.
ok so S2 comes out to 69.19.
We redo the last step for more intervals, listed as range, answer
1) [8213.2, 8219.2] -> 74.18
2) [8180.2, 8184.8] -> 69.14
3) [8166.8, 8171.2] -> 68.1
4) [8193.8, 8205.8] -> 66.31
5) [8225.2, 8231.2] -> 70.81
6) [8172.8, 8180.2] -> 70.43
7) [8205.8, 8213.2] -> 68.85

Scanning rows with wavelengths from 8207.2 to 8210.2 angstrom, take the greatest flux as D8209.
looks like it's 72.7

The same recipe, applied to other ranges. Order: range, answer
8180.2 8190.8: 77.71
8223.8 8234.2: 77.13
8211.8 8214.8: 75.03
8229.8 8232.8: 75.39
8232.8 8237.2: 72.51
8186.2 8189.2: 69.56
